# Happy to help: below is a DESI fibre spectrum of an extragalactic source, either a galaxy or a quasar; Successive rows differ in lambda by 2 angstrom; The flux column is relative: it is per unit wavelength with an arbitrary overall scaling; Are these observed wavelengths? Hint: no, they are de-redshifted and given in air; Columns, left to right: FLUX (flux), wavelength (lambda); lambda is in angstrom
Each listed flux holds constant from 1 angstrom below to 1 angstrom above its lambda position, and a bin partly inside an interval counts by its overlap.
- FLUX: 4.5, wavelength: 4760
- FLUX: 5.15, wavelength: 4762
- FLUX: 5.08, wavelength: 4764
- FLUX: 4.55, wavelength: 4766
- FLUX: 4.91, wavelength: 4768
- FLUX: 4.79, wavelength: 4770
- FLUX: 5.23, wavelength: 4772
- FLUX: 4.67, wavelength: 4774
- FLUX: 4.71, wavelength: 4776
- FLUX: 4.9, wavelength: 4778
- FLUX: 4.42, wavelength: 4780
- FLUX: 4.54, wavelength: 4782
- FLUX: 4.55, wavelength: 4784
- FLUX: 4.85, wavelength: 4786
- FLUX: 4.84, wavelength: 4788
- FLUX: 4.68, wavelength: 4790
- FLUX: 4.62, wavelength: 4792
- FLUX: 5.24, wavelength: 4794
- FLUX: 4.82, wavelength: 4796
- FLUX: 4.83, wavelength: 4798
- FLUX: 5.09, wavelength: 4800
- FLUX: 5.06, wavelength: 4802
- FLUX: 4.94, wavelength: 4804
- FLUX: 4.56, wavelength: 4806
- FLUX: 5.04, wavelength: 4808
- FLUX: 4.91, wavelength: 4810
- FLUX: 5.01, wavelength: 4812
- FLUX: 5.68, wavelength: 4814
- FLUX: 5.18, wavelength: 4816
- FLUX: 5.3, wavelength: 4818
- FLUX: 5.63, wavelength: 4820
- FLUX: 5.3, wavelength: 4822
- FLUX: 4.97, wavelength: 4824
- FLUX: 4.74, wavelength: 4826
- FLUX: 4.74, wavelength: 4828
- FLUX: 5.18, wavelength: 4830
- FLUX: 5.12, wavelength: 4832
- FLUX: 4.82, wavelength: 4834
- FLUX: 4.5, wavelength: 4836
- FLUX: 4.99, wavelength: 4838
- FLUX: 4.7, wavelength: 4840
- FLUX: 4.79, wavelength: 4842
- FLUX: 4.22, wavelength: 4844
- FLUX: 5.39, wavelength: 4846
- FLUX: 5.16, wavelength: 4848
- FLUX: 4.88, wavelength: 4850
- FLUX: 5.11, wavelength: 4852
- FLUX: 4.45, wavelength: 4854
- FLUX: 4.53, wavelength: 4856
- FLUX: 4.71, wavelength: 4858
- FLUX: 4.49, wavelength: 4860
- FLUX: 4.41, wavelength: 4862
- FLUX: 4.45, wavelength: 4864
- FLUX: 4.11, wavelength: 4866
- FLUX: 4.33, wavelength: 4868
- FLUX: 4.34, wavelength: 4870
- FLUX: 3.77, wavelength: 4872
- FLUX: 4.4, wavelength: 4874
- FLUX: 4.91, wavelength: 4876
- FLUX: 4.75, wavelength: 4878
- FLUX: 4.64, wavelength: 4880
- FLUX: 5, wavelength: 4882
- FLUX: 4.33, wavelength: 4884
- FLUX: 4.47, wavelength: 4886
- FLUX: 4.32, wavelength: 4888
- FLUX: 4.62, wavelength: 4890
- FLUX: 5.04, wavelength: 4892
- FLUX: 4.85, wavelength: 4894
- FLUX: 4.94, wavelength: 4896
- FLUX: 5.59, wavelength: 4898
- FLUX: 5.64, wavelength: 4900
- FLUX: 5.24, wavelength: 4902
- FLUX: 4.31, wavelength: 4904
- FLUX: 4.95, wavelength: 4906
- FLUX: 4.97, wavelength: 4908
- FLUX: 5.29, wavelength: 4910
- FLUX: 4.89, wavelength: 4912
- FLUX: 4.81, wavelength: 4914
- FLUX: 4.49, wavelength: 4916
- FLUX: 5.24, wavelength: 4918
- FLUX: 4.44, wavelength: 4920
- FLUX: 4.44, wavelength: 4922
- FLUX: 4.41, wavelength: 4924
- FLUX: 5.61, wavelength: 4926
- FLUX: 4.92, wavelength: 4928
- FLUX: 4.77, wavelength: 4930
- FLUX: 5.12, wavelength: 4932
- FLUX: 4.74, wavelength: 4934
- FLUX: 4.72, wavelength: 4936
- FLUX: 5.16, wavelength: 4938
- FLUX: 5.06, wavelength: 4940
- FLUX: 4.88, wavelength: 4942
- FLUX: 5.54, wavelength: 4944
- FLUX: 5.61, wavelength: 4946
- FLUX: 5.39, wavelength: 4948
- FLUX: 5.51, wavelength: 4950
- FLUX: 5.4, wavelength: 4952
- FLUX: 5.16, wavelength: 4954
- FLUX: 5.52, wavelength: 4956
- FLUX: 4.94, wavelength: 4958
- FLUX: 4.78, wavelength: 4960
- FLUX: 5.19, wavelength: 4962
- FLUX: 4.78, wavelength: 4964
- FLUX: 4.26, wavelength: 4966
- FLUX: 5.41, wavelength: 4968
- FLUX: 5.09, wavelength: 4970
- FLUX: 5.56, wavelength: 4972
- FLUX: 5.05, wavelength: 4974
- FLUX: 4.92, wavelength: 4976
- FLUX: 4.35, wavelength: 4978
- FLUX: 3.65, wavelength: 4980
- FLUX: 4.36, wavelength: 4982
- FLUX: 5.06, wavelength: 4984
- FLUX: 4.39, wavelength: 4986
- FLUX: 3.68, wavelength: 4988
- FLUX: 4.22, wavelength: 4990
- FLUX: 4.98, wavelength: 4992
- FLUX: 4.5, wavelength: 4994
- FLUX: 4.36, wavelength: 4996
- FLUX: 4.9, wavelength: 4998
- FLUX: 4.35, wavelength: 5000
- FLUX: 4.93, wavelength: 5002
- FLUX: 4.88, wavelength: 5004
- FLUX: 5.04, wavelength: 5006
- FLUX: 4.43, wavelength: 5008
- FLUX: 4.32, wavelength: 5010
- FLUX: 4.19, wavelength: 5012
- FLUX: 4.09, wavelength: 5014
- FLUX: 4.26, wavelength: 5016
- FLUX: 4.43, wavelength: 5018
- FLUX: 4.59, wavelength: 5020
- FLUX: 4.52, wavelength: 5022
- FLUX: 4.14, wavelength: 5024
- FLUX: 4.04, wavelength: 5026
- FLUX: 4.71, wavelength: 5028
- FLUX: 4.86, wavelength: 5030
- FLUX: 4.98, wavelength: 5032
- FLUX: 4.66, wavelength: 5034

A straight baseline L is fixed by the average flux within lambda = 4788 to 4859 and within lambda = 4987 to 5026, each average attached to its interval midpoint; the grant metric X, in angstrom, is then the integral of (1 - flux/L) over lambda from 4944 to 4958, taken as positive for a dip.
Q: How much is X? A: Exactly -2.4 angstrom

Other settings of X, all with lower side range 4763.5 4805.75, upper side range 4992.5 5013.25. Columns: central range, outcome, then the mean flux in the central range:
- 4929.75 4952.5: -2.5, 5.17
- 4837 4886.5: 1.3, 4.61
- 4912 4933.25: -0.7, 4.83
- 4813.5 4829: -1.3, 5.18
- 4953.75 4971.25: -1.4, 5.02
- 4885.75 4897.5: -0.1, 4.76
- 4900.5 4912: -0.7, 4.98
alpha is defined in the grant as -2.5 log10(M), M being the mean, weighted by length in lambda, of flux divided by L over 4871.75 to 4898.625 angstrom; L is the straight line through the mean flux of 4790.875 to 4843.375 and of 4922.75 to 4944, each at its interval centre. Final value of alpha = 0.06 mag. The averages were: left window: 4.98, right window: 4.96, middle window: 4.7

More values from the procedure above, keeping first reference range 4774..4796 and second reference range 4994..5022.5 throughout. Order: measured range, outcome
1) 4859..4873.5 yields 0.093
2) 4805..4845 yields -0.061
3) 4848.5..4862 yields -0.005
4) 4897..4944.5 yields -0.081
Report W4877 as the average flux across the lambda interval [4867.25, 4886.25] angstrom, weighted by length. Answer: 4.5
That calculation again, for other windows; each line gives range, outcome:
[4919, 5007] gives 4.86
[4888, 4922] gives 4.92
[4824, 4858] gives 4.83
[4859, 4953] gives 4.84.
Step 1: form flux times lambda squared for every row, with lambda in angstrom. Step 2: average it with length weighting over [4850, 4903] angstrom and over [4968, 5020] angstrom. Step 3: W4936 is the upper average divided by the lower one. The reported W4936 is 1.03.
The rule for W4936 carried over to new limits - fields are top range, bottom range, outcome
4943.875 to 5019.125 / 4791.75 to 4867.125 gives 1.04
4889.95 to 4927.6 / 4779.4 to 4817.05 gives 1.06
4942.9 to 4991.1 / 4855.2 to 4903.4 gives 1.09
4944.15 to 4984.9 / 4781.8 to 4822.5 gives 1.07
